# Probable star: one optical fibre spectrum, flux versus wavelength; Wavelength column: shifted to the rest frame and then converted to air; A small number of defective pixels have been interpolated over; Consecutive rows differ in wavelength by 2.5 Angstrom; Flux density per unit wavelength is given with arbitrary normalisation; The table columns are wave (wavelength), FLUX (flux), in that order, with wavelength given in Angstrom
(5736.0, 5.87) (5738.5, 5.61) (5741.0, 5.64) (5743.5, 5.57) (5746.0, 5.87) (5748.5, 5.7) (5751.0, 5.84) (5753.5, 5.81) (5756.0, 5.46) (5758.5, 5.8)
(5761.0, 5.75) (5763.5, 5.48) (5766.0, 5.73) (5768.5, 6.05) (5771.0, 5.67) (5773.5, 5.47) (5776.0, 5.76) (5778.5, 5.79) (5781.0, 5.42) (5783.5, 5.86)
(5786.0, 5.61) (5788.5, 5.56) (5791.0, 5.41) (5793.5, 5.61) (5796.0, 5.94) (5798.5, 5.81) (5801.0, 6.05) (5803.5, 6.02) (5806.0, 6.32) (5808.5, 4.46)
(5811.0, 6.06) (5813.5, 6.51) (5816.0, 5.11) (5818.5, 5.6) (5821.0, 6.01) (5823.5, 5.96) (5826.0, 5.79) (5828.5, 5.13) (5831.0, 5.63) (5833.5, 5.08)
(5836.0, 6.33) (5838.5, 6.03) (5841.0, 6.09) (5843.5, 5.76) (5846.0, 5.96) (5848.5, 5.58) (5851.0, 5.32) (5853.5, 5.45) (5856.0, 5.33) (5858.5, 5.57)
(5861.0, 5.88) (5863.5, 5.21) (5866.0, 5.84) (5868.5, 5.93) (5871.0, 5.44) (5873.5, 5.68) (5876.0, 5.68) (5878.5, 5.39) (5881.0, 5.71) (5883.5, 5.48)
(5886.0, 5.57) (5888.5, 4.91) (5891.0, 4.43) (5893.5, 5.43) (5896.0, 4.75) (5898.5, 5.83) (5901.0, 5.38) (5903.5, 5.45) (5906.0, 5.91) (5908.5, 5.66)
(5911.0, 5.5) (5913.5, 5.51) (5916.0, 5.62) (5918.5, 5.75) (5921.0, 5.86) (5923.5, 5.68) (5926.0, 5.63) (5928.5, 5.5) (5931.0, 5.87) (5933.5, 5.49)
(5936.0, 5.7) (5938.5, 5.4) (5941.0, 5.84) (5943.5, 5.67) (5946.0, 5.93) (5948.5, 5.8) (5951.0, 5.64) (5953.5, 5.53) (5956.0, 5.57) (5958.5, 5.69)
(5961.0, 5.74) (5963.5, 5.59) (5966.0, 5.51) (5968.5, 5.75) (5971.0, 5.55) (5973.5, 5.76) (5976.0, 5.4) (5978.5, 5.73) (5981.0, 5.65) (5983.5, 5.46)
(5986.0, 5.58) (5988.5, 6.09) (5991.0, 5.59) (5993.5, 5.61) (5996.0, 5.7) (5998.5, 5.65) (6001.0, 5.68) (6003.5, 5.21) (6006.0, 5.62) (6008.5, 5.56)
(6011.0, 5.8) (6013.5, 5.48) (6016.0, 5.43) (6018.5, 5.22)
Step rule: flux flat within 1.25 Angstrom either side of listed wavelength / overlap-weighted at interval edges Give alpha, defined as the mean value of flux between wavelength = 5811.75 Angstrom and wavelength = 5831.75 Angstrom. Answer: 5.73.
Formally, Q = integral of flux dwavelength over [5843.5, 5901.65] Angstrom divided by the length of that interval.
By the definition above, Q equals 5.47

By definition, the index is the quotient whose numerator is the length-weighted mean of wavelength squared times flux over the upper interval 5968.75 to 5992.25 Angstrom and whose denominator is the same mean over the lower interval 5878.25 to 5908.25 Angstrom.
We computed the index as 1.09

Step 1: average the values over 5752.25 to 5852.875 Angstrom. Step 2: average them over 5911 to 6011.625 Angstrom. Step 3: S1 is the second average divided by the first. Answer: 1.0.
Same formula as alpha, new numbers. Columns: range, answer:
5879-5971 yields 5.56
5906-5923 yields 5.67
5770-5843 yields 5.73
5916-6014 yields 5.65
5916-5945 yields 5.67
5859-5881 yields 5.63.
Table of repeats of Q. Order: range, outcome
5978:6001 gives 5.67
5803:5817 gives 5.74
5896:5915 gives 5.55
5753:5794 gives 5.66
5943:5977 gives 5.65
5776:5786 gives 5.69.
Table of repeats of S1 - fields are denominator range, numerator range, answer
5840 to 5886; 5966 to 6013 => 1.00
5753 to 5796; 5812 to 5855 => 1.01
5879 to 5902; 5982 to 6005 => 1.06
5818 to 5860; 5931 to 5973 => 1.00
